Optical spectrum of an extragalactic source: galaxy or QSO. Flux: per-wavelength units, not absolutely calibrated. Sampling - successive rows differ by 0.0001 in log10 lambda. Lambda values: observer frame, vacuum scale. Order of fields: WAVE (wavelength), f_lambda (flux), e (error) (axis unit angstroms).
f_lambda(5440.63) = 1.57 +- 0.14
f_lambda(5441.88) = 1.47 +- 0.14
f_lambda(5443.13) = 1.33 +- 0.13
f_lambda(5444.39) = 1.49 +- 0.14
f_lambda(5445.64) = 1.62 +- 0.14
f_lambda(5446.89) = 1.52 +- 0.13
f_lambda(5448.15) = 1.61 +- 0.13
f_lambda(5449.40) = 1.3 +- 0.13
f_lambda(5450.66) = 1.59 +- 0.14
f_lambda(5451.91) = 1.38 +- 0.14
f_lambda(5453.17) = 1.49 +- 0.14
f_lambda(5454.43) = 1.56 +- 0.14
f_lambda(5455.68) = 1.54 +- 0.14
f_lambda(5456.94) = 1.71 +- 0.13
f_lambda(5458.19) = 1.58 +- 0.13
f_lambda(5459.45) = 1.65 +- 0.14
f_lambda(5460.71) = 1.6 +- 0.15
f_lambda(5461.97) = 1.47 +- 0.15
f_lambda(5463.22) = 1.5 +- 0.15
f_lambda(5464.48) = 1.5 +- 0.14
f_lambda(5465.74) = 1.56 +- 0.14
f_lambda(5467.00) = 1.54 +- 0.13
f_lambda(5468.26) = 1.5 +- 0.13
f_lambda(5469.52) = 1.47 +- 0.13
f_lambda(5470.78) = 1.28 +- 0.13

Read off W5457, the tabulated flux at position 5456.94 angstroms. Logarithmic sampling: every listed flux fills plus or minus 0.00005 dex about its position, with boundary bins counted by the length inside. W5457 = 1.71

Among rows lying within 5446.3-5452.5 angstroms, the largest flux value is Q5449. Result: 1.61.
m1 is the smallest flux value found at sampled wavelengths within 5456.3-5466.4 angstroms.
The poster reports 1.47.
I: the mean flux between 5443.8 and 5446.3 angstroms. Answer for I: 1.56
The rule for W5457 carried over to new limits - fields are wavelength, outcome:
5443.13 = 1.33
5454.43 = 1.56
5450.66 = 1.59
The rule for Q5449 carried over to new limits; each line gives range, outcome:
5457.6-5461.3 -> 1.65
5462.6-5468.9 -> 1.56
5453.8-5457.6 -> 1.71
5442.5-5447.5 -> 1.62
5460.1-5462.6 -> 1.6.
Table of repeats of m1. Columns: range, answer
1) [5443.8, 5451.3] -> 1.3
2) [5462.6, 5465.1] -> 1.5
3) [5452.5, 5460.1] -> 1.49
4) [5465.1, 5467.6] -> 1.54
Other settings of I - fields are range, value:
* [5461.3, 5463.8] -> 1.49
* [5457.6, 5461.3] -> 1.61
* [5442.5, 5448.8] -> 1.51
